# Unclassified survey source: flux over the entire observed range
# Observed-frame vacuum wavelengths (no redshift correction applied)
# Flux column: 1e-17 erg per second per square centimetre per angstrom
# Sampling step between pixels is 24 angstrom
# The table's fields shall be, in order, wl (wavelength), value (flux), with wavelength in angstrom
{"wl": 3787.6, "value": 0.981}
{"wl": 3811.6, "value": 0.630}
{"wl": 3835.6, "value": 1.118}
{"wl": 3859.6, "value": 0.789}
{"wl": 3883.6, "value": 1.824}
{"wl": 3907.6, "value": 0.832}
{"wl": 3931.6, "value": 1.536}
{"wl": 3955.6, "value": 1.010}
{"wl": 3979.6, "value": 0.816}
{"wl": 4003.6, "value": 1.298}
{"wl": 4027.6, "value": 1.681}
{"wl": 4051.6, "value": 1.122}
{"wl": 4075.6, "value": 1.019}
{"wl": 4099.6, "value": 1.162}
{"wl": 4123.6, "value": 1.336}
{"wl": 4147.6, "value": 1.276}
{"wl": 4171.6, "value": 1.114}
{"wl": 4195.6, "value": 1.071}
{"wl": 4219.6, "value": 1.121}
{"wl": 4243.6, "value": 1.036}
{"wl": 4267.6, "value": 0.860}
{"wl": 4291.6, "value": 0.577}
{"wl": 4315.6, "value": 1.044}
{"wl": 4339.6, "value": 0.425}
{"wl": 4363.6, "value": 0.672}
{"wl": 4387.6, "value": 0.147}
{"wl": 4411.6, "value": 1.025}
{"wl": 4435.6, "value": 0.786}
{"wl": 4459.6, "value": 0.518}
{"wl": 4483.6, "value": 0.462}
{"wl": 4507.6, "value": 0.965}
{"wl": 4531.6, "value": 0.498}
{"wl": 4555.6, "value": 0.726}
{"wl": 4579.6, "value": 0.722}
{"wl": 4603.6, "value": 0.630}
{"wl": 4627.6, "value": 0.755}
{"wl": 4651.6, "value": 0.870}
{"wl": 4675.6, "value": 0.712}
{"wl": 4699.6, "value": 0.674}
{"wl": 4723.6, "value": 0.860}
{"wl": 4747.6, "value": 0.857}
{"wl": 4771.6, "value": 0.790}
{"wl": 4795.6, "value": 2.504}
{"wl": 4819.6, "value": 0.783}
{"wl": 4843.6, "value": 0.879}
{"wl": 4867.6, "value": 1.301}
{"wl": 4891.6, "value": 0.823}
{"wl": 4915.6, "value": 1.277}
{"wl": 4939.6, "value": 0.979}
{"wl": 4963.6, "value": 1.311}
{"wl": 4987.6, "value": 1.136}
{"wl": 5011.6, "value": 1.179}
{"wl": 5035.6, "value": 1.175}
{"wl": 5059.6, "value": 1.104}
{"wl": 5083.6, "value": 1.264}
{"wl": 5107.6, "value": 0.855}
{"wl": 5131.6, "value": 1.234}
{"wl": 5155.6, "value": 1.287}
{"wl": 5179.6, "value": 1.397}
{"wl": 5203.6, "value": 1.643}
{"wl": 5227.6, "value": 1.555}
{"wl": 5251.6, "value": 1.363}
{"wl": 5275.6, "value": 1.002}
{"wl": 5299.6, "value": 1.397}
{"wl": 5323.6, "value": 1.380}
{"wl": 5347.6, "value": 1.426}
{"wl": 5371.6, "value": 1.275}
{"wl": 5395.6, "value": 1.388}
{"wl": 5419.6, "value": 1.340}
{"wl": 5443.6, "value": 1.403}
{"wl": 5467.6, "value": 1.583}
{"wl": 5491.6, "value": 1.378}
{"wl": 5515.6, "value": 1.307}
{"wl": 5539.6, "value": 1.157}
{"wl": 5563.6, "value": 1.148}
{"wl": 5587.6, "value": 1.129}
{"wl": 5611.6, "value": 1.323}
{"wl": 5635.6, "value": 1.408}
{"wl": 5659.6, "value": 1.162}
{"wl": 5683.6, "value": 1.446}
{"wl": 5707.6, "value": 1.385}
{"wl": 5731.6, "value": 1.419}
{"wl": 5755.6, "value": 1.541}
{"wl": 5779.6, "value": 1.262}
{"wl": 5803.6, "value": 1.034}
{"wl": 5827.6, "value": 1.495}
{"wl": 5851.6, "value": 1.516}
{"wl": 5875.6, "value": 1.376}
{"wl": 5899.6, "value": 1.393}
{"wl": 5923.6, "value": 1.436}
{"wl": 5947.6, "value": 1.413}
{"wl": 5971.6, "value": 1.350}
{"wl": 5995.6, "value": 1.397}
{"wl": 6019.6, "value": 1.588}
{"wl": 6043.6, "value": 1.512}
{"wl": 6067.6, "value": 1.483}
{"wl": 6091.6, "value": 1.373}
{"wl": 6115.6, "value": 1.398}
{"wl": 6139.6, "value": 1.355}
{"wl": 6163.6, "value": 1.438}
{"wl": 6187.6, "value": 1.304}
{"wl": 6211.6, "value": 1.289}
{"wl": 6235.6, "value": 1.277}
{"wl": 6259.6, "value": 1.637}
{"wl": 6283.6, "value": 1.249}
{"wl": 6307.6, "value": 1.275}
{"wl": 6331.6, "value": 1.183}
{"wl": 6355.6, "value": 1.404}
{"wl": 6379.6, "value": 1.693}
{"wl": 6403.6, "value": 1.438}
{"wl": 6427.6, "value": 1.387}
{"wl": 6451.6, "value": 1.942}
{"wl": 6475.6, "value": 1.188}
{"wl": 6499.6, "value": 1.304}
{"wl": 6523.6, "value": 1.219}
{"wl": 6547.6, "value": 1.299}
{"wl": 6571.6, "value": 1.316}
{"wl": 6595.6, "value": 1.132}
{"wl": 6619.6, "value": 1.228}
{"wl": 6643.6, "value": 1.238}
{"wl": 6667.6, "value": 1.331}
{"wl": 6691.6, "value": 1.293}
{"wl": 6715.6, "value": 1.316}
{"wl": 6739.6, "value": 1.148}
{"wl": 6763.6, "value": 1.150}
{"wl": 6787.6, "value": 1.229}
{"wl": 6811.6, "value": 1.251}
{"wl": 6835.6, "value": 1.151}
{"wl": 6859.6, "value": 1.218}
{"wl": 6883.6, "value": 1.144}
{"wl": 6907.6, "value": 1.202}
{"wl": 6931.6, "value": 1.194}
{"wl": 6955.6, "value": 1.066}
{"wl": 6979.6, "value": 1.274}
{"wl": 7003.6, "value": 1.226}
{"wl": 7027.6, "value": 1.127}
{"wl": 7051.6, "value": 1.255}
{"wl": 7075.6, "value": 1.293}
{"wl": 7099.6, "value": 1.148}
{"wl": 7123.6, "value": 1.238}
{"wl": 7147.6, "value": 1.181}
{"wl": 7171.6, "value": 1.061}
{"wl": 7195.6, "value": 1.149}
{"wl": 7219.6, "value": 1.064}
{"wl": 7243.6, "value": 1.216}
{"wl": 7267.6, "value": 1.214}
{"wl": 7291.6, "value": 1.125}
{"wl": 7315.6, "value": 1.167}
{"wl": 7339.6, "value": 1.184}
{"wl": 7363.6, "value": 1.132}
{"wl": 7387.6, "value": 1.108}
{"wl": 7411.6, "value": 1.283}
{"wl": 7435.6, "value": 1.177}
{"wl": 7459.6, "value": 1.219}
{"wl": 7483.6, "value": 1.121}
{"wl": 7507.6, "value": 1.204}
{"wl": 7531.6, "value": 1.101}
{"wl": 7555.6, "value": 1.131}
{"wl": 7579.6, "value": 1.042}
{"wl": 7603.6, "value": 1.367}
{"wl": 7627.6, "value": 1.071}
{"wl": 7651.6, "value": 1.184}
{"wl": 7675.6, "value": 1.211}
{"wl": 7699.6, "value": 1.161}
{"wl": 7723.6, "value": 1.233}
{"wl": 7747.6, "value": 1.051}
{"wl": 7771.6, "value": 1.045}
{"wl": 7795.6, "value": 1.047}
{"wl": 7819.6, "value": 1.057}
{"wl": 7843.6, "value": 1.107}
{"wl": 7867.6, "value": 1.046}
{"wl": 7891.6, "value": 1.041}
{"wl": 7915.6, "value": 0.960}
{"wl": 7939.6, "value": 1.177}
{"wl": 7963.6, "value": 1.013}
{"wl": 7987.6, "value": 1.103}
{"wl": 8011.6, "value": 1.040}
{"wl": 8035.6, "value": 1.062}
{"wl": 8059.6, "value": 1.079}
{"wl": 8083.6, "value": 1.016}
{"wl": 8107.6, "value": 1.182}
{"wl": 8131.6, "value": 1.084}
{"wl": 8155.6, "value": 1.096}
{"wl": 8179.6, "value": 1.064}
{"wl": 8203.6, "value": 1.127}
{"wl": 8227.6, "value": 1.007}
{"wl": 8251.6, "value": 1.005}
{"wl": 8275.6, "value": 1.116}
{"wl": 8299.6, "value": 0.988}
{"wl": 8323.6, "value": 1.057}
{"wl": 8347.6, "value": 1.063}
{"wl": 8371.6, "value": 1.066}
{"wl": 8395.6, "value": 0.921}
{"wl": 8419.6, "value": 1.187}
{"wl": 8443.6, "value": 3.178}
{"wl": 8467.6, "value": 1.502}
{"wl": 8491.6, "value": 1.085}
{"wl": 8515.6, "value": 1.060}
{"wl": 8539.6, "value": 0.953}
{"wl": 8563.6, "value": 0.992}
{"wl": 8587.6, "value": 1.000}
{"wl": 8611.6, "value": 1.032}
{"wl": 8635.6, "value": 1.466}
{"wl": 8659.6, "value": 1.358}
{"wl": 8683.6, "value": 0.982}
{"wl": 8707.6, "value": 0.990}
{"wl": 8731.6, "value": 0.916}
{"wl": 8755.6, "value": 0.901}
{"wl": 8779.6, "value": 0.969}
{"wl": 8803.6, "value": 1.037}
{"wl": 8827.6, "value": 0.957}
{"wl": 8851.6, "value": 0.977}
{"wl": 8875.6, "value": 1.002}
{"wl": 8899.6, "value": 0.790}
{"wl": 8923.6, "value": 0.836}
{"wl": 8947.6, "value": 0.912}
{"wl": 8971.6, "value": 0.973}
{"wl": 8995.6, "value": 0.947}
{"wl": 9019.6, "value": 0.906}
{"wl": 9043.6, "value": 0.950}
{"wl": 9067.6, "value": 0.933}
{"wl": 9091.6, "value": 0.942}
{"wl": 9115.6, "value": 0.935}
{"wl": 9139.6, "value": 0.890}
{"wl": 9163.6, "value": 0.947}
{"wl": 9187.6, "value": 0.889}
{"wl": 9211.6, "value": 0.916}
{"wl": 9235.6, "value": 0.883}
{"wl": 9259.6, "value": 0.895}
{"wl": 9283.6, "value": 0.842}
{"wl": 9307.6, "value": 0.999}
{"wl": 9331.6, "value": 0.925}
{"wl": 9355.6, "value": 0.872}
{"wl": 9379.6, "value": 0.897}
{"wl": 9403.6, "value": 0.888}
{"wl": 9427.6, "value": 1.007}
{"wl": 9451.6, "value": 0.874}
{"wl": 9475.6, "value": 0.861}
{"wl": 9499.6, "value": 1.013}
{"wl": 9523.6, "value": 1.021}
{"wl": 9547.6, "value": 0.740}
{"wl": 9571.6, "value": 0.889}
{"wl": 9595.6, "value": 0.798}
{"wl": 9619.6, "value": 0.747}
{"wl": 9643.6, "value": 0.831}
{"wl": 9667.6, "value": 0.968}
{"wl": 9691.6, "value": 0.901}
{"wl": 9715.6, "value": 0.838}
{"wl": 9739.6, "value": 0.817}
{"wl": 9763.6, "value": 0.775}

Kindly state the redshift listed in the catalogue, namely 0.29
